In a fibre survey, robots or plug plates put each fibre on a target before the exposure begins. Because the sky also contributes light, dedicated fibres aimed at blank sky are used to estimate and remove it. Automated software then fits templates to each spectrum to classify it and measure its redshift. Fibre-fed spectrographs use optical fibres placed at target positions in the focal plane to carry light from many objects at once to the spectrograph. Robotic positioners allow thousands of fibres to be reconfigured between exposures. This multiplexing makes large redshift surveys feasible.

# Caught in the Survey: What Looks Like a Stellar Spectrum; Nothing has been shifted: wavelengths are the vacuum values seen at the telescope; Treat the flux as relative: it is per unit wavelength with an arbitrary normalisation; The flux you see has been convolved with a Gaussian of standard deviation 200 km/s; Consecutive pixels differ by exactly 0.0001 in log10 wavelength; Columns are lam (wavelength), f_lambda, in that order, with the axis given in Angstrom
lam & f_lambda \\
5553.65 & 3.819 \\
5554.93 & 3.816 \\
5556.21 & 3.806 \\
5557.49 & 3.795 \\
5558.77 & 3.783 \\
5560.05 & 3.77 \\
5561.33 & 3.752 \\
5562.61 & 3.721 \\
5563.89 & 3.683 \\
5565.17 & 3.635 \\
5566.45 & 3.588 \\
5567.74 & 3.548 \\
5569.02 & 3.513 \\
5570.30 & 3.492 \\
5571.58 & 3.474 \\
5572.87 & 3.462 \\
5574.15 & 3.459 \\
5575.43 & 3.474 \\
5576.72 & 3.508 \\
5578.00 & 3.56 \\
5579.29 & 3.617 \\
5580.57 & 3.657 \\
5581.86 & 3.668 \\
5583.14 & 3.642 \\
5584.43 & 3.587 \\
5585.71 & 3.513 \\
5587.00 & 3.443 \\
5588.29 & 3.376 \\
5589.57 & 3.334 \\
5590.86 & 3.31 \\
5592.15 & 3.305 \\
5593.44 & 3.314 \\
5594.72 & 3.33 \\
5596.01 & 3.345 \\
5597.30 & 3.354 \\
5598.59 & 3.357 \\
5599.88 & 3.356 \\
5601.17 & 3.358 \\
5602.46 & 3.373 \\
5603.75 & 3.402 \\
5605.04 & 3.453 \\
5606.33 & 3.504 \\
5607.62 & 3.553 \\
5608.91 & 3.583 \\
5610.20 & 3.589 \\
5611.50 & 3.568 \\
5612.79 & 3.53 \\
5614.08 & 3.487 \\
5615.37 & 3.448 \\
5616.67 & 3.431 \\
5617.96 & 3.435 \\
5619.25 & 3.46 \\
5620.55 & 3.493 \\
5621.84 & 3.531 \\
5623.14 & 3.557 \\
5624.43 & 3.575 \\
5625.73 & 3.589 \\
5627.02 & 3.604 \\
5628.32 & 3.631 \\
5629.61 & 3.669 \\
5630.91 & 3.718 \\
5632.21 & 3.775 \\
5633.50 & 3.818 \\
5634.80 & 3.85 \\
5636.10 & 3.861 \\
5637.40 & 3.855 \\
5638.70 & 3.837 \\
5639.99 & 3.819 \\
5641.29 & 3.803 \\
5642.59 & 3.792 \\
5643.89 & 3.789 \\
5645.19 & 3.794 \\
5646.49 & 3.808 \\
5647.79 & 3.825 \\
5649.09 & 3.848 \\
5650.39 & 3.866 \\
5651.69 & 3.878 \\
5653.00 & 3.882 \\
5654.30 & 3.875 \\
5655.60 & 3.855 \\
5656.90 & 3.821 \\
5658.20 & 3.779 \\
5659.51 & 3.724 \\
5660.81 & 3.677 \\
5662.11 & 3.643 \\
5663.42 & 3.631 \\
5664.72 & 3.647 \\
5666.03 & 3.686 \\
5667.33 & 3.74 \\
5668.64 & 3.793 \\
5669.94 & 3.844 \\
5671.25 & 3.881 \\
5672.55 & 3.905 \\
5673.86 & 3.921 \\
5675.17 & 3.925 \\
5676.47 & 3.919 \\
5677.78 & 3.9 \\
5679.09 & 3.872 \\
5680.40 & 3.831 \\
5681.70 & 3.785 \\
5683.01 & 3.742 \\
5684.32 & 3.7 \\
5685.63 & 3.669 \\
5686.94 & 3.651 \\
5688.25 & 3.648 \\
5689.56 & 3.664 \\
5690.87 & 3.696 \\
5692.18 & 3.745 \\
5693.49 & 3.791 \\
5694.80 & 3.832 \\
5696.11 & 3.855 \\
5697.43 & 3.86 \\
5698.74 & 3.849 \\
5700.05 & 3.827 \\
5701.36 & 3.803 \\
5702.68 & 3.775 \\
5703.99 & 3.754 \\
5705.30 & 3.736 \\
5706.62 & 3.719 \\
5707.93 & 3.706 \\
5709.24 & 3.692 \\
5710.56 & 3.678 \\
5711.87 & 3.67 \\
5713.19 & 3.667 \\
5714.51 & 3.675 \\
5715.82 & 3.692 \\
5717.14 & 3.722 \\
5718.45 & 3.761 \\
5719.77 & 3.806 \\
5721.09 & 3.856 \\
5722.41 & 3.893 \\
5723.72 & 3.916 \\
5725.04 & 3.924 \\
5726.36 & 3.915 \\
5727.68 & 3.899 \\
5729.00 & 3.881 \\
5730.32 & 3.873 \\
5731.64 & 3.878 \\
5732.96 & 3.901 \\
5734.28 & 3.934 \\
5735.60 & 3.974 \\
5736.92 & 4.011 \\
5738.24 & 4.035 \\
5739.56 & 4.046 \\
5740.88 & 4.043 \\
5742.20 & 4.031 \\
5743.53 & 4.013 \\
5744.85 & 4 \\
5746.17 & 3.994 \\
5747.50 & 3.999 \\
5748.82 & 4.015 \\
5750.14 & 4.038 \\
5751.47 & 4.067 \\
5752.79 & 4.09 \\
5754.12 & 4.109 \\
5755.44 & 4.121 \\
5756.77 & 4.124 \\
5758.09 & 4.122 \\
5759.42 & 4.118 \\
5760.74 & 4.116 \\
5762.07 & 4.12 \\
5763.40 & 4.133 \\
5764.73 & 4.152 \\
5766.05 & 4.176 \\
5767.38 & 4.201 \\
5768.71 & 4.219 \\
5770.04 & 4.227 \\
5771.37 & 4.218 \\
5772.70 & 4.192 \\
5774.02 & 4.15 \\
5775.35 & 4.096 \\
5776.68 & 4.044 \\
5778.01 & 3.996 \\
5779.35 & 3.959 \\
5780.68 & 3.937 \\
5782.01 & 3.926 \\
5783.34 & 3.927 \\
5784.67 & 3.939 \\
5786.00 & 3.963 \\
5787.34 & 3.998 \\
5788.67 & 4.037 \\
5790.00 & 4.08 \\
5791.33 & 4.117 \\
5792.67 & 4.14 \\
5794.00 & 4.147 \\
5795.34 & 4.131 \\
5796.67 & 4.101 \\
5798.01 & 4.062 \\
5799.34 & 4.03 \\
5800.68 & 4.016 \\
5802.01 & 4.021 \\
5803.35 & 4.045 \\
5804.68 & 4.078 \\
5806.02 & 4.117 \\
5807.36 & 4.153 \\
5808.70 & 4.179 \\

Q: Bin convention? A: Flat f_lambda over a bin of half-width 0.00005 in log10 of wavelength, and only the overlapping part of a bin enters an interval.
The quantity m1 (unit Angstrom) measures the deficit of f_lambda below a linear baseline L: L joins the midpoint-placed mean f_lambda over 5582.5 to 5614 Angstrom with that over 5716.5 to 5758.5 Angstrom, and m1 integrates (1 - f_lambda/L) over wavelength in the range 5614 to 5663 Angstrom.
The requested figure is -1.7 Angstrom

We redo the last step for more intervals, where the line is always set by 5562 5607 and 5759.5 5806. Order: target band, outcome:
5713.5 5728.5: 0.3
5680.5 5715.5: 0.8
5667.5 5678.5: -0.4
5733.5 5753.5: -0.3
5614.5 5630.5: 0.2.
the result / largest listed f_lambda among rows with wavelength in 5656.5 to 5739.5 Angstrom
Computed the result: 4.035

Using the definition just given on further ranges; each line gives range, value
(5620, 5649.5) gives 3.861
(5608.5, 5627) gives 3.589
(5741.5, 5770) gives 4.219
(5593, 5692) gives 3.925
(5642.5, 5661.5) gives 3.882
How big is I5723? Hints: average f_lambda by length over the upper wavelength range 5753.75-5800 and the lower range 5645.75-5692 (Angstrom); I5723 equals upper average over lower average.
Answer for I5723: 1.1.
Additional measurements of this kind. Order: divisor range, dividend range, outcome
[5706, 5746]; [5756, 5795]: 1.06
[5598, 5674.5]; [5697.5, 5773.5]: 1.07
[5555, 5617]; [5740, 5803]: 1.16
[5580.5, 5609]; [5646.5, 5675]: 1.11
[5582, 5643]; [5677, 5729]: 1.07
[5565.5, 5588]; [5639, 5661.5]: 1.08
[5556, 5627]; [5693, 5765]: 1.11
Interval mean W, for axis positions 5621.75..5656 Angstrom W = 3.77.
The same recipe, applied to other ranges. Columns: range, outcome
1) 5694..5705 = 3.82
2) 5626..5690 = 3.78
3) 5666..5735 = 3.8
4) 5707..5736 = 3.81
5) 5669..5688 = 3.82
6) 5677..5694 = 3.75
